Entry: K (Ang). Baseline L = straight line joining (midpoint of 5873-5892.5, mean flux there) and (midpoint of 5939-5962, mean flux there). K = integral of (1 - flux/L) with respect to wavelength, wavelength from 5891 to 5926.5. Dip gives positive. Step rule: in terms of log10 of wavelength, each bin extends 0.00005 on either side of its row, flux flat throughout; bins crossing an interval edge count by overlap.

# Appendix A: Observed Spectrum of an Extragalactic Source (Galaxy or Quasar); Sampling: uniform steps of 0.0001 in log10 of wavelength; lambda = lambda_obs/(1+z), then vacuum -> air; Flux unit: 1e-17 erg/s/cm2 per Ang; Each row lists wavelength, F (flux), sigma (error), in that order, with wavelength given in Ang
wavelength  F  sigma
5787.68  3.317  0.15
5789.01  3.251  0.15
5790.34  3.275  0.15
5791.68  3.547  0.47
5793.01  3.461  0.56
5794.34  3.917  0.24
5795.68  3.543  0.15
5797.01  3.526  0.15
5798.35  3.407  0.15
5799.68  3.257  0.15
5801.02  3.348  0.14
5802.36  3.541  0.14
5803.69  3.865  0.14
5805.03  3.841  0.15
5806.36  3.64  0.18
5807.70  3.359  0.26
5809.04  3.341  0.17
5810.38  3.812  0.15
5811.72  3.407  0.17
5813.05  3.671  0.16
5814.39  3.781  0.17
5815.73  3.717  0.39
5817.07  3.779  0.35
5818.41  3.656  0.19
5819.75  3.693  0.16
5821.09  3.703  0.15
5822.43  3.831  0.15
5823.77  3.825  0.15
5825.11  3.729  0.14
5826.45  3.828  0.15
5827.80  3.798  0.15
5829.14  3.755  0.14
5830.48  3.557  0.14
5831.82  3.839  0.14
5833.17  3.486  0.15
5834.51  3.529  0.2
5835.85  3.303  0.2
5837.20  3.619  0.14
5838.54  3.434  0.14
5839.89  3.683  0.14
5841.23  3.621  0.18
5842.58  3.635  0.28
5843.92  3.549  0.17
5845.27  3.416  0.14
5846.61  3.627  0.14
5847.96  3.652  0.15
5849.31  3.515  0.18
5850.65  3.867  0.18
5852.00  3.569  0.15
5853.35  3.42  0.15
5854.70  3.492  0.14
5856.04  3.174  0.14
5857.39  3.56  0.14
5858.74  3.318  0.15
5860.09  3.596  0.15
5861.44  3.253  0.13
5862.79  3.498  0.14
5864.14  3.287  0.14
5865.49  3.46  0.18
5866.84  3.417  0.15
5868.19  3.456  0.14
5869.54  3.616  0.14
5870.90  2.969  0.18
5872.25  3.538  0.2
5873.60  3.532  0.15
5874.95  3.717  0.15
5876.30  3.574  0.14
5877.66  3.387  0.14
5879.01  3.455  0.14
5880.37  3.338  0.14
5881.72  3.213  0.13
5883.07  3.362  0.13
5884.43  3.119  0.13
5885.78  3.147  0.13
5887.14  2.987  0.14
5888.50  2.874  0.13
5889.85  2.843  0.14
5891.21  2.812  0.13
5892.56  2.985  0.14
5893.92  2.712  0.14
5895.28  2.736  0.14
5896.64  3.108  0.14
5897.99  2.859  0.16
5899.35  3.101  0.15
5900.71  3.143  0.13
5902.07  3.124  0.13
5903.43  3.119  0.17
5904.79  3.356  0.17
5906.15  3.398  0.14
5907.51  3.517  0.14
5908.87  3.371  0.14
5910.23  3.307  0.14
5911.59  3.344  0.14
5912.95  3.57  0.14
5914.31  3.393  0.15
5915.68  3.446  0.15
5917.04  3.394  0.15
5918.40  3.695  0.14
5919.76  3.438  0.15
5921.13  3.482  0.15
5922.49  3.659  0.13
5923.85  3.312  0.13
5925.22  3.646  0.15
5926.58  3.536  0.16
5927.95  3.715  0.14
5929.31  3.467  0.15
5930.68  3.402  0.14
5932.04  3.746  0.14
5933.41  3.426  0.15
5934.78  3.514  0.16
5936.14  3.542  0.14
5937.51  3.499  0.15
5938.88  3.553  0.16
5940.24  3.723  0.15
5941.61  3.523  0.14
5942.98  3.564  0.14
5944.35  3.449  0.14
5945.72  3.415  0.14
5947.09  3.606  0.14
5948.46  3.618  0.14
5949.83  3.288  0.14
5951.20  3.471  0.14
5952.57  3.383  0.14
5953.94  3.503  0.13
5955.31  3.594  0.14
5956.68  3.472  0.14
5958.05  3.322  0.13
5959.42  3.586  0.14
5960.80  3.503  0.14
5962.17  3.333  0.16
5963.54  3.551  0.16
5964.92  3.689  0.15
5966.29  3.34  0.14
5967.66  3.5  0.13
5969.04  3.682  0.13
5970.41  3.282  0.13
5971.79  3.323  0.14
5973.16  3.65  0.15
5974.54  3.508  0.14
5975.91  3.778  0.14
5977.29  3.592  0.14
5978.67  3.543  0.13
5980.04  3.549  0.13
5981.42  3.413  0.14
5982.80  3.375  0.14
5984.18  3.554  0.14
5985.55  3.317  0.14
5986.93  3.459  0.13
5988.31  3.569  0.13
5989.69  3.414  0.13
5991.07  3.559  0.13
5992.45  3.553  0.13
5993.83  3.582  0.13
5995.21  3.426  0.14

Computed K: 0.6 Ang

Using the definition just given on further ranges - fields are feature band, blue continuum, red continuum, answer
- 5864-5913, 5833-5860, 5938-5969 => 3.9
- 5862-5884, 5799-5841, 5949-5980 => 1.0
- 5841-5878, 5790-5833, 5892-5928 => -0.2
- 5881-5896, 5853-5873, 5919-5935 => 2.0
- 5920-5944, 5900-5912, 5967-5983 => -1.2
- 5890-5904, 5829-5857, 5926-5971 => 2.3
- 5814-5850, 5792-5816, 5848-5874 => -1.4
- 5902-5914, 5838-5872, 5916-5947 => 0.5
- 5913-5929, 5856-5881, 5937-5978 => -0.2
